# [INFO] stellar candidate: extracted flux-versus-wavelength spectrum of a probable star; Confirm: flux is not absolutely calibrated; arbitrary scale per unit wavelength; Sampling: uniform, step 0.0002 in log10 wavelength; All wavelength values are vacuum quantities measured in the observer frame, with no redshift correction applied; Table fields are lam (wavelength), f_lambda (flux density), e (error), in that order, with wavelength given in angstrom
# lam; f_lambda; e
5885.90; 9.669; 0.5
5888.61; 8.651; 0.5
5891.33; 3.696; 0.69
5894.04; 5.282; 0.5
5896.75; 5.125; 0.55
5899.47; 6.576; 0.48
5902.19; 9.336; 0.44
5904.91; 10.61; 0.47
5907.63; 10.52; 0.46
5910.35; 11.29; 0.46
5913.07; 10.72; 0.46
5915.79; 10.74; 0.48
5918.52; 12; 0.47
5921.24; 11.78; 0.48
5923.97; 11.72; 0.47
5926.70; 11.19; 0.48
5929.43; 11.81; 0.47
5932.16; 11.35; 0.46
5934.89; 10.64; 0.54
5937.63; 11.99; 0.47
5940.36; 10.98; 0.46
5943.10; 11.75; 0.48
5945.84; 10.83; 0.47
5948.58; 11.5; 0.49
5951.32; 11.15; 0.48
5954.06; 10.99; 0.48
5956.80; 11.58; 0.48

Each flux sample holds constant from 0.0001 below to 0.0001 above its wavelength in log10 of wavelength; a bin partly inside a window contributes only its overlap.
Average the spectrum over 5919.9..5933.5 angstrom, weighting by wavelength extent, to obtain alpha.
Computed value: 11.6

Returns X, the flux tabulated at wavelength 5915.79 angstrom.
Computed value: 10.74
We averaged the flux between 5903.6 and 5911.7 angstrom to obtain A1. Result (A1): 10.8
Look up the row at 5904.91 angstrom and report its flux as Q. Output 10.61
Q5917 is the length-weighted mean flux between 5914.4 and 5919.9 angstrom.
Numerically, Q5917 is 11.4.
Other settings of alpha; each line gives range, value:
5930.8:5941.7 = 11.2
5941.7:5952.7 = 11.3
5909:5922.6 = 11.3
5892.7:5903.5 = 6.57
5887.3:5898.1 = 5.68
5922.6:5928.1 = 11.4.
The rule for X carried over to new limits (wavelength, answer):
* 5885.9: 9.669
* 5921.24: 11.78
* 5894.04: 5.282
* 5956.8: 11.58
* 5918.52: 12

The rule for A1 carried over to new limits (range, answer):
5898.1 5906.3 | 8.84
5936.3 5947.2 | 11.4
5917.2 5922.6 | 11.9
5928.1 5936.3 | 11.3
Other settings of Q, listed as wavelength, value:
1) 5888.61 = 8.651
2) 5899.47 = 6.576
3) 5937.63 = 11.99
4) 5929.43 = 11.81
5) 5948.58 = 11.5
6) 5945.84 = 10.83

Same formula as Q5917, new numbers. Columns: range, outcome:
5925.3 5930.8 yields 11.5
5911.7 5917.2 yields 10.7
